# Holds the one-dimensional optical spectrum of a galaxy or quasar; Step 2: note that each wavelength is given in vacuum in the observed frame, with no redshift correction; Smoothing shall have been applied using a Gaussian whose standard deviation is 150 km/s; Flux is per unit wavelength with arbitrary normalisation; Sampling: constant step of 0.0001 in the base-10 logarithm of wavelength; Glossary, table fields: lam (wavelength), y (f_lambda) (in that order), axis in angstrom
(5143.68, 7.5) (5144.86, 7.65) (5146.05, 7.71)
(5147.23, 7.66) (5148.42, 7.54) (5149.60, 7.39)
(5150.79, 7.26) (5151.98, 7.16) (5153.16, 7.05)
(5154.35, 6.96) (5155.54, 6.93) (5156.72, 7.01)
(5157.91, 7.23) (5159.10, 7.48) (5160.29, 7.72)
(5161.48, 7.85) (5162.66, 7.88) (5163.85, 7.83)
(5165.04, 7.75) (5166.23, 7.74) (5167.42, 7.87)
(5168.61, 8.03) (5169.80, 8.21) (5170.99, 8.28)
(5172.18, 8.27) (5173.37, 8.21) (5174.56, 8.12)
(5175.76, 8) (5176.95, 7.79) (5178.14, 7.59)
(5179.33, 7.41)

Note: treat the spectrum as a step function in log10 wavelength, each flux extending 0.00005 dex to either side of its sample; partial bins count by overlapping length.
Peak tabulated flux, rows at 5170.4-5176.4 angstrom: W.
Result 8.28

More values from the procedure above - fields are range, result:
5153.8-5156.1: 6.96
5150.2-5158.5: 7.26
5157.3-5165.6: 7.88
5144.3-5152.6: 7.71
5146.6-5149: 7.66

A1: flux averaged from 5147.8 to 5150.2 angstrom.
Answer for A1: 7.46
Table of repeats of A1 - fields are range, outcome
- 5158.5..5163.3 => 7.74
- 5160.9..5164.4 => 7.87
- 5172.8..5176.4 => 8.09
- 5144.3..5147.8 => 7.67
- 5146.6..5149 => 7.6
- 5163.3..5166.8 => 7.77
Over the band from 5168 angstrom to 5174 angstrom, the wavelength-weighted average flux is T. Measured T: 8.2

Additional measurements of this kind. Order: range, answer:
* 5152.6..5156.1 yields 6.97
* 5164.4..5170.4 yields 7.92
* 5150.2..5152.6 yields 7.22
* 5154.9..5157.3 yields 6.98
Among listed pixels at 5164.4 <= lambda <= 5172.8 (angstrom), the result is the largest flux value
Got 8.28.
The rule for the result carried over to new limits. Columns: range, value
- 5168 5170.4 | 8.21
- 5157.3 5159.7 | 7.48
